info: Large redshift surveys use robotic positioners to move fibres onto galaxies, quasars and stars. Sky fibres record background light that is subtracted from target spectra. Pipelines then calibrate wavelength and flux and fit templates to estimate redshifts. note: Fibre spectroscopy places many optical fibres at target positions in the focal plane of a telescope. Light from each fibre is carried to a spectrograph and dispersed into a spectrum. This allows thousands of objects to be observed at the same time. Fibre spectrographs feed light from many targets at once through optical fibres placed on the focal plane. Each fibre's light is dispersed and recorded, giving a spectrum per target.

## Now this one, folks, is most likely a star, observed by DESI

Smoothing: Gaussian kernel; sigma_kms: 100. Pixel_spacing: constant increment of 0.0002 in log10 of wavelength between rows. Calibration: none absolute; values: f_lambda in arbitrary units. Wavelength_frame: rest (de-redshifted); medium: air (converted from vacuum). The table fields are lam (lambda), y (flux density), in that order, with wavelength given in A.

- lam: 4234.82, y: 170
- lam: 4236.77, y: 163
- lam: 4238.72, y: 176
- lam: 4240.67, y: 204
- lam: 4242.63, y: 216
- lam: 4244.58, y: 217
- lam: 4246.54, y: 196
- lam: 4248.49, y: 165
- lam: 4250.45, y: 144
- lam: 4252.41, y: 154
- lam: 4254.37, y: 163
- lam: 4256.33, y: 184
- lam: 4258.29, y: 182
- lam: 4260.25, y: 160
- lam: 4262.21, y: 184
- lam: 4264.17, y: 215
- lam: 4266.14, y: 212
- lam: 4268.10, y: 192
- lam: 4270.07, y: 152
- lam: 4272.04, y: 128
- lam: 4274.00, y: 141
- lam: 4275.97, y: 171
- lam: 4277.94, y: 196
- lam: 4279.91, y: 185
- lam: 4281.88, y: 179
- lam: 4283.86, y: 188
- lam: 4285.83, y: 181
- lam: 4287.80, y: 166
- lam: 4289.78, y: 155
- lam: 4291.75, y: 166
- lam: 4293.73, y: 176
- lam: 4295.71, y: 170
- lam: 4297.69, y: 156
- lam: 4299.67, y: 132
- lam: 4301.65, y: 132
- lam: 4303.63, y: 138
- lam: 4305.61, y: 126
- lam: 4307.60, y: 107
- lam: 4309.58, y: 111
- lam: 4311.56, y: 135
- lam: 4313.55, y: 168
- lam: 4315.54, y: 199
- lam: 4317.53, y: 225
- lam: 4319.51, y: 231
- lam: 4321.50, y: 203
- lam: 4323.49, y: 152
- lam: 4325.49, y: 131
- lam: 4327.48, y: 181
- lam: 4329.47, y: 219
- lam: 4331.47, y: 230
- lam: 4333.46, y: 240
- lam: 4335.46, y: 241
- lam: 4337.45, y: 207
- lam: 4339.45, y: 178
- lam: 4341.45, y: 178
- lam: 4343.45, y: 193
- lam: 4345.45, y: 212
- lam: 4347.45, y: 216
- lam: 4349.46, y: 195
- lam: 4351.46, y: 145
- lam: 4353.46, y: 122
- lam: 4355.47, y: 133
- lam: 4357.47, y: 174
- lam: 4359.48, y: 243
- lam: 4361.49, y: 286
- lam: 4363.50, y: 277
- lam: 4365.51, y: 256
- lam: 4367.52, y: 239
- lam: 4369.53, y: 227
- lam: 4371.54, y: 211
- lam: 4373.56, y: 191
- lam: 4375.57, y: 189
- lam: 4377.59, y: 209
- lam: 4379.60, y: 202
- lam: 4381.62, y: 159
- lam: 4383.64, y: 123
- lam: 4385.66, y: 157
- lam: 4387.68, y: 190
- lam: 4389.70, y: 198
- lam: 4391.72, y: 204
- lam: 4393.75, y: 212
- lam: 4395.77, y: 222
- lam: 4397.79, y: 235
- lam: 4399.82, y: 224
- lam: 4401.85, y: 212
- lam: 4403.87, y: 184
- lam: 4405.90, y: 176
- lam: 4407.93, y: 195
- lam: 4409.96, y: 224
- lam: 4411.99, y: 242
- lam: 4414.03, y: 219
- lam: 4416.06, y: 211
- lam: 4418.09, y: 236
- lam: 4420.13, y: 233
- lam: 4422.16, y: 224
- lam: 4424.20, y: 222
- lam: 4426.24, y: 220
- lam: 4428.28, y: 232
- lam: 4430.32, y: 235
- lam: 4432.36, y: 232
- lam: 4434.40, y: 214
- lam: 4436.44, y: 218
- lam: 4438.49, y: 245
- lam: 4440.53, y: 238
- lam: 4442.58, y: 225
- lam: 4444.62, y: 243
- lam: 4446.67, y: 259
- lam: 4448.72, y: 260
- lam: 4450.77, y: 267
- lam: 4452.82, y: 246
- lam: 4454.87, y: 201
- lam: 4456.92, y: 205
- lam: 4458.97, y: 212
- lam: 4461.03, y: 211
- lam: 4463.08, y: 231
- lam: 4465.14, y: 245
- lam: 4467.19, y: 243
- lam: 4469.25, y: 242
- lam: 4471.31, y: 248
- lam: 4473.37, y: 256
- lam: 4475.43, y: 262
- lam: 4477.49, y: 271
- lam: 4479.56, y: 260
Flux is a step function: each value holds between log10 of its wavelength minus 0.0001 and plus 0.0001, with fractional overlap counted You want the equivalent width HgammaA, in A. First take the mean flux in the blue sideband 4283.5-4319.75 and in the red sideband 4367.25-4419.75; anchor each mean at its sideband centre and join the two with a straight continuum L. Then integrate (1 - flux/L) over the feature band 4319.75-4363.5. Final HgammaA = -4.50 A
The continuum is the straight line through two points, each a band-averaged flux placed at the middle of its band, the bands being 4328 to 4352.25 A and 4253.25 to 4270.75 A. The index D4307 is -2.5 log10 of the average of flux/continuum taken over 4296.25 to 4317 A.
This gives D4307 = 0.34 mag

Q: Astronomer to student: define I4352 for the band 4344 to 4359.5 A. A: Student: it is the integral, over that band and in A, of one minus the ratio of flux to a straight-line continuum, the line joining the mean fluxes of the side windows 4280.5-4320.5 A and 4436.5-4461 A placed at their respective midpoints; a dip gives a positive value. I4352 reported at 0.9 A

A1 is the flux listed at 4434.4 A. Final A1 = 214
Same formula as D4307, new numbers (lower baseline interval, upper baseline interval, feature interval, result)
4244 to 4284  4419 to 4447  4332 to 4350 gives -0.036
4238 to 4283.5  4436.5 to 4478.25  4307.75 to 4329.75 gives 0.137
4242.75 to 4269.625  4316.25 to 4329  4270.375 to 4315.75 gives 0.191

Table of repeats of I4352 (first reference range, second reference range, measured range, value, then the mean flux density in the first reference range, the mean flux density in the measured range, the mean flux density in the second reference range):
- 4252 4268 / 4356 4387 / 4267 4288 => 1.8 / 183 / 171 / 208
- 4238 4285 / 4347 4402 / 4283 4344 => 4.9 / 179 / 175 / 202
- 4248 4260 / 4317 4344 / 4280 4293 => 0.5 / 165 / 173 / 200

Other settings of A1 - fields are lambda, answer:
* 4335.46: 241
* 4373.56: 191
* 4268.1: 192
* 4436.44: 218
